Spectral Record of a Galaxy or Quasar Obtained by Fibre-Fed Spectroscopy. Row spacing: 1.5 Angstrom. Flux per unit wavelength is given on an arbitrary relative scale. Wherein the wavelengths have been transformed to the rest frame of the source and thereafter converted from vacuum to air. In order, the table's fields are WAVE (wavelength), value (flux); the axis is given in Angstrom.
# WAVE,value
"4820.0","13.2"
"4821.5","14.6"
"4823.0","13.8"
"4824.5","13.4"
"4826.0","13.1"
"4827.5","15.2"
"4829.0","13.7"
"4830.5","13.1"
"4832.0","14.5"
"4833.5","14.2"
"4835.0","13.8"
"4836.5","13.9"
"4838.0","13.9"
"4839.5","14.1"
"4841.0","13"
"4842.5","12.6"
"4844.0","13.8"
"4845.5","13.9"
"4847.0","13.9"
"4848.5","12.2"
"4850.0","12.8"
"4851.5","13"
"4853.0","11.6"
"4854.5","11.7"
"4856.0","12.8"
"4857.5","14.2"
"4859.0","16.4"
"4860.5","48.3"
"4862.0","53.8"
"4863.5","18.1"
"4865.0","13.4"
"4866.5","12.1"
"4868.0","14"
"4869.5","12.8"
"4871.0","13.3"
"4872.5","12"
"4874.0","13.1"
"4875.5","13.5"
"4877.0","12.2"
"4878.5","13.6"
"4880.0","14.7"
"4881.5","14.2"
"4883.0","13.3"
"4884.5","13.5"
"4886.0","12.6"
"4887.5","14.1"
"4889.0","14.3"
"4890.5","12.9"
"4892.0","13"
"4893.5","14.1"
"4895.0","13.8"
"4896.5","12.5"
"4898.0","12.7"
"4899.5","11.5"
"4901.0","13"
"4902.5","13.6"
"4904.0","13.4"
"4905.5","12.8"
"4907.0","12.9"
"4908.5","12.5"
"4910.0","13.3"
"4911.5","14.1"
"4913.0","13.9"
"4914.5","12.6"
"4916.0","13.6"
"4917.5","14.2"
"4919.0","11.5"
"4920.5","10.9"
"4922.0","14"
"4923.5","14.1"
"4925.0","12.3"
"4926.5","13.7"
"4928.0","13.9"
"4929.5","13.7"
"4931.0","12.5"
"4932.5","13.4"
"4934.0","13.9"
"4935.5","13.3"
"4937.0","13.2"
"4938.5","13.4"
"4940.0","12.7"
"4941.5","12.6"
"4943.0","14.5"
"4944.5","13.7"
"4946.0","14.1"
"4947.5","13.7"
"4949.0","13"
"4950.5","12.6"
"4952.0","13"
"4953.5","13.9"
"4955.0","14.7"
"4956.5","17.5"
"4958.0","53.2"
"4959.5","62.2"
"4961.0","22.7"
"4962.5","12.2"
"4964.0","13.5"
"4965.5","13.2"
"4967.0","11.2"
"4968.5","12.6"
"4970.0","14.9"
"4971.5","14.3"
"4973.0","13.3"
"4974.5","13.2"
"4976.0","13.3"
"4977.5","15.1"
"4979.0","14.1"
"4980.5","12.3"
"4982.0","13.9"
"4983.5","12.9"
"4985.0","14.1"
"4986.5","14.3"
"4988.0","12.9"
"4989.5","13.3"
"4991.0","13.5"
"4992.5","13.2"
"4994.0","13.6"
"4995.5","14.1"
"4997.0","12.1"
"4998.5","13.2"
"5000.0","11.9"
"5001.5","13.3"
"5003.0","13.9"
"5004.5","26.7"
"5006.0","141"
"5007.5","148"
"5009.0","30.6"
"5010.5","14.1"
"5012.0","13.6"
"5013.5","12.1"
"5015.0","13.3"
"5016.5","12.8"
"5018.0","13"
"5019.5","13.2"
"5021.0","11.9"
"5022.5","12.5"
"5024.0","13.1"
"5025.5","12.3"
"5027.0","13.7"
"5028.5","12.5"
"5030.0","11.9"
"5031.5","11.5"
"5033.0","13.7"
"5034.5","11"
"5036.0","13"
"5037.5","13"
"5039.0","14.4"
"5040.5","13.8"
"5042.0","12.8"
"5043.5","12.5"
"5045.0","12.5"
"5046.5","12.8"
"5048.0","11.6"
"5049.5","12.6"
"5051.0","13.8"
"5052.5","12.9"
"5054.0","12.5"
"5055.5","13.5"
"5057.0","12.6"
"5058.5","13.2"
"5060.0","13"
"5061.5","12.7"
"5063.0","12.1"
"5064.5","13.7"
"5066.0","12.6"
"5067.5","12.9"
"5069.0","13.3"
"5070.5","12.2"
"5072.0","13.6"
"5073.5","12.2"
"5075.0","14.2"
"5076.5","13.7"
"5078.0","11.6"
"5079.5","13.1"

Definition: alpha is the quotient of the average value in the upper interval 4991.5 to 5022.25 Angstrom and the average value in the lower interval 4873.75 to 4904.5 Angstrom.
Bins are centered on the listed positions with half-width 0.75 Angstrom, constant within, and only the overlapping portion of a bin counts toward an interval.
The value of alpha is 2.06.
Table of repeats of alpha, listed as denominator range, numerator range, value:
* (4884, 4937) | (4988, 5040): 1.63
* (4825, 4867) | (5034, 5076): 0.79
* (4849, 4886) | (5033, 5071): 0.78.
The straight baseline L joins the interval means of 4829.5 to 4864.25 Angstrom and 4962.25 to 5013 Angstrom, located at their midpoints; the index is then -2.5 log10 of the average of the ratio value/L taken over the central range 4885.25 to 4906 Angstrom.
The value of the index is 0.380 mag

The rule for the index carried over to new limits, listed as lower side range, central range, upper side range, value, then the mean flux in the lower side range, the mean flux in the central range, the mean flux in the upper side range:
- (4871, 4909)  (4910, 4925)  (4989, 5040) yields 0.14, 13.2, 13.2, 21.6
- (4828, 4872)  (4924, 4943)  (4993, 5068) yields 0.29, 16.1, 13.3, 18.8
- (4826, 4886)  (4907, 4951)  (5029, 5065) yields 0.09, 15.4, 13.3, 12.8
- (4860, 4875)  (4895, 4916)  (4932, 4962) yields 0.44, 20.5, 13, 18.6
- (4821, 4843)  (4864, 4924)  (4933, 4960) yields 0.22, 13.8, 13.2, 18.2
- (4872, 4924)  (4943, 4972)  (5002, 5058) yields -0.13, 13.2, 18.7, 20.8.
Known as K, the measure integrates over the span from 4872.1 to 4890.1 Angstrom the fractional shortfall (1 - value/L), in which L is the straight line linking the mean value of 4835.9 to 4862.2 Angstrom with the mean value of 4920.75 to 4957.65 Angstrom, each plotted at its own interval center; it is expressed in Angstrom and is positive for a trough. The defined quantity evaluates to 2.7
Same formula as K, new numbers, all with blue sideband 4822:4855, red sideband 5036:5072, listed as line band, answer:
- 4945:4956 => -0.4 Angstrom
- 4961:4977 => -0.6 Angstrom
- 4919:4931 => 0.1 Angstrom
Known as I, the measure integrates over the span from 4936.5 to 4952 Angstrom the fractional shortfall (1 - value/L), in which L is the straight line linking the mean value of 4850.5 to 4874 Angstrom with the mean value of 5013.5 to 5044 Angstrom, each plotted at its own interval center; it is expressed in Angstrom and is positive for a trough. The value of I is 2.2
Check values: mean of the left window 18.3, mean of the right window 12.8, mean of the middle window 13.3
